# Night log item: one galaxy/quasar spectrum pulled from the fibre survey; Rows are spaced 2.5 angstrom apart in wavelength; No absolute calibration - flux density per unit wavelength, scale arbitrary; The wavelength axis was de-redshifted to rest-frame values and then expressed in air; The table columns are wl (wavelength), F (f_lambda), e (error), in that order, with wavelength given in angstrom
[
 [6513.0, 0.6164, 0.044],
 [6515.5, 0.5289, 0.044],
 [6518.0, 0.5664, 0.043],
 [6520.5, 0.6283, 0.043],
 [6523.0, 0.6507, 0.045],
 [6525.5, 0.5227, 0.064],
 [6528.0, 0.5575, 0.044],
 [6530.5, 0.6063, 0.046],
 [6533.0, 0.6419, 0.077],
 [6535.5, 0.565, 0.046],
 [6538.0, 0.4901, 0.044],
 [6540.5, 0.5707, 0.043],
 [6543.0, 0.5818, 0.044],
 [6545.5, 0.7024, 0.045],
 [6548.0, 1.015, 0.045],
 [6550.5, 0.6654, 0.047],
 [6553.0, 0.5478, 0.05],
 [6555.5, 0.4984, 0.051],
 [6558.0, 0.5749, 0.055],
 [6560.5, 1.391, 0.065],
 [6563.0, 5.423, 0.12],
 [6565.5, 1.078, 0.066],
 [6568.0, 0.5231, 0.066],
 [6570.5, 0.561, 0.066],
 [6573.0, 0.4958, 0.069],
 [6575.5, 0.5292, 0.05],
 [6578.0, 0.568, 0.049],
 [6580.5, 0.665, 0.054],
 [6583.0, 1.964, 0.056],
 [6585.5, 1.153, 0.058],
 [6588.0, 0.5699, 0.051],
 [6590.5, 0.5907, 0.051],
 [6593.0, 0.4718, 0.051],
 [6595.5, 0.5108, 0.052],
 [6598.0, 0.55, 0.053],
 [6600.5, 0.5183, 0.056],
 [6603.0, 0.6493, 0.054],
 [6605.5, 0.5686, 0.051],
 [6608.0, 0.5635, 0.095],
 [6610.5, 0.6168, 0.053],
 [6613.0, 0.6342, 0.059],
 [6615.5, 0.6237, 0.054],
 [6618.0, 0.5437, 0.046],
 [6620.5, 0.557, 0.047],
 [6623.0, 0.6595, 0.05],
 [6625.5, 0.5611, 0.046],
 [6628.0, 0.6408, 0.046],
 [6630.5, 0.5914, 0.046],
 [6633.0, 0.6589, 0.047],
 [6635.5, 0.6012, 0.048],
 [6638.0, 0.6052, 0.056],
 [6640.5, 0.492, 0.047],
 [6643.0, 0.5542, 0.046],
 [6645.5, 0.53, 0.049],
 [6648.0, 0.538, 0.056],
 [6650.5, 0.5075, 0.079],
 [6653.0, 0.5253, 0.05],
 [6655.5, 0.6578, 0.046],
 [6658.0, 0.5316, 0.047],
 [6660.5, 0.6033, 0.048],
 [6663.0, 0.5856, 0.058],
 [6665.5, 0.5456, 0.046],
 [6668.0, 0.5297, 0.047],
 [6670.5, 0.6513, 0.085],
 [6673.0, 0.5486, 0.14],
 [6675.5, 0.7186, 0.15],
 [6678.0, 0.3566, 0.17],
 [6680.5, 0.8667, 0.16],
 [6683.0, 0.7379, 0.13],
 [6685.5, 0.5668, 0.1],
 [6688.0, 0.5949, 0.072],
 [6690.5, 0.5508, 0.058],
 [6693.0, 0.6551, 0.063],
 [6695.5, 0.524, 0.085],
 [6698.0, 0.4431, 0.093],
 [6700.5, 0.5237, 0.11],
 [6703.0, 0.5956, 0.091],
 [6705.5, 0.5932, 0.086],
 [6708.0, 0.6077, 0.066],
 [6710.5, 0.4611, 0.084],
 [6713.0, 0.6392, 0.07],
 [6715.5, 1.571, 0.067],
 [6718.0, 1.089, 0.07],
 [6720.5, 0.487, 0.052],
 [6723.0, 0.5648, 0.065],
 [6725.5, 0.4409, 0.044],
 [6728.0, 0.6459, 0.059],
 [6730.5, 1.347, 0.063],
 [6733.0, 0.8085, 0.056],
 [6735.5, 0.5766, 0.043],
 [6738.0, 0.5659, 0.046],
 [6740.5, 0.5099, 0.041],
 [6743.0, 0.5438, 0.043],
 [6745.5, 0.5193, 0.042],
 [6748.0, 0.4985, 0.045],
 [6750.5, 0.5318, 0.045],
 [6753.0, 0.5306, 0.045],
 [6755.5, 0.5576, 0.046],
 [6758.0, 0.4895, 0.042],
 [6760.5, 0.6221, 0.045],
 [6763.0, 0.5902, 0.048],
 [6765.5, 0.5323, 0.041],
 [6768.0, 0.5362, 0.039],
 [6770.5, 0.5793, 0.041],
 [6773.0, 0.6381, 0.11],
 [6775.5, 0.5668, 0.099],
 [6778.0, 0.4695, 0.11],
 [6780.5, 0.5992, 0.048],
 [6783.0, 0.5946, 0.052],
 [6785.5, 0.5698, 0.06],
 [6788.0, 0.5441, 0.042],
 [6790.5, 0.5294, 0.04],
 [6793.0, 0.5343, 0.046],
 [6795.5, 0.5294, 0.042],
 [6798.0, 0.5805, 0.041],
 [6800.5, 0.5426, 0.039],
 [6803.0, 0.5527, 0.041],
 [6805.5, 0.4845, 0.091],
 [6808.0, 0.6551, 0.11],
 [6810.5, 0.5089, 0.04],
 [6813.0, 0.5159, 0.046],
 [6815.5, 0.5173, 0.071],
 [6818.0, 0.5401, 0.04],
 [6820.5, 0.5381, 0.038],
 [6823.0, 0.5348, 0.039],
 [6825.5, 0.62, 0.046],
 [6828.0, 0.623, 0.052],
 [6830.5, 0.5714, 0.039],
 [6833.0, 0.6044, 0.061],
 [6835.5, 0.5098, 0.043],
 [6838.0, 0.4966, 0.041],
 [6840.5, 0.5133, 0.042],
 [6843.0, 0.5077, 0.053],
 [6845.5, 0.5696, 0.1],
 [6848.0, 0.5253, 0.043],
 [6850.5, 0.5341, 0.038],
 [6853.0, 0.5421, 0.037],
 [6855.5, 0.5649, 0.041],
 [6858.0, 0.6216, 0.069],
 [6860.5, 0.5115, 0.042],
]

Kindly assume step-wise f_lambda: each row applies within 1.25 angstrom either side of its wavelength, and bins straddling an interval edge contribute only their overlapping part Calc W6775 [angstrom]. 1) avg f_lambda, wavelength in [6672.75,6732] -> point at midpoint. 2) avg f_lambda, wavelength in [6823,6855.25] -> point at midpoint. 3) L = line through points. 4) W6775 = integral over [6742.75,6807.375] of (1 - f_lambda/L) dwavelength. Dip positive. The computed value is 6.23 angstrom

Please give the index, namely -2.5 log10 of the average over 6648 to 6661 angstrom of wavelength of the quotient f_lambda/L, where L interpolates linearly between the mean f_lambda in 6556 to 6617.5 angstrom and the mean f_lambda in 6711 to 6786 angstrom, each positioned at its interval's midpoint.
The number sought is 0.37 mag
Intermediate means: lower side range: 0.899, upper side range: 0.639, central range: 0.56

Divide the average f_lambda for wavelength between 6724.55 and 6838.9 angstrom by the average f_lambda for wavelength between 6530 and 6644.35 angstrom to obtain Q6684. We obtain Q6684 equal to 0.75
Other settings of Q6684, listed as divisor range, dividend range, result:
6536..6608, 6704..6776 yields 0.74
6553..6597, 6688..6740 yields 0.67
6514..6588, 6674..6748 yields 0.76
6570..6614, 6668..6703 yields 0.87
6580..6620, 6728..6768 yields 0.88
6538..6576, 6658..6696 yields 0.60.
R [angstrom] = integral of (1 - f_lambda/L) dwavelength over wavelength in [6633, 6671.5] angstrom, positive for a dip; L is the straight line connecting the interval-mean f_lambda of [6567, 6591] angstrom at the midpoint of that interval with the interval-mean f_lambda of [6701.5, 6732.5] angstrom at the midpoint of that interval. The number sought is 9.8 angstrom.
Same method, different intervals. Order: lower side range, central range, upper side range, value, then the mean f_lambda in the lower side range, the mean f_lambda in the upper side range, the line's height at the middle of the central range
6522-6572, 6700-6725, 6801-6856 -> -0.6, 0.908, 0.546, 0.695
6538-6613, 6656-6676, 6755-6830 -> 3.9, 0.856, 0.557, 0.731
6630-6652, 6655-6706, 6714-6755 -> 2.5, 0.563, 0.699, 0.62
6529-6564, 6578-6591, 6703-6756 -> -0.7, 0.985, 0.671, 0.92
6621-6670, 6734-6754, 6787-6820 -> 0.6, 0.576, 0.541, 0.554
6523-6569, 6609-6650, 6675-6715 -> 9.0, 0.936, 0.606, 0.751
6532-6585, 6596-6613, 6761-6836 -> 5.8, 0.959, 0.558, 0.882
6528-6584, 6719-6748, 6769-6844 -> 1.2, 0.926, 0.552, 0.661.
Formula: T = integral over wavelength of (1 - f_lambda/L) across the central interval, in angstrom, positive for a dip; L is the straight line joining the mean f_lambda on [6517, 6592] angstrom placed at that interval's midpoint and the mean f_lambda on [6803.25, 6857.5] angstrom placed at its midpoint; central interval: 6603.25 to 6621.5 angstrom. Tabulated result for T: 4.7 angstrom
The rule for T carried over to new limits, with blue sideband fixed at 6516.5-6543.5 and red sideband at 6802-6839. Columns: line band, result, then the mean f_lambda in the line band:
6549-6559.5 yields -0.4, 0.602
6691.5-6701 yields 0.4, 0.538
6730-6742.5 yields -3.4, 0.713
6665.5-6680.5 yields -0.5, 0.585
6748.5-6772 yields 0.3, 0.551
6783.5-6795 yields 0.2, 0.547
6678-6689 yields -1.8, 0.656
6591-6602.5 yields 0.9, 0.527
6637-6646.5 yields 0.4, 0.544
